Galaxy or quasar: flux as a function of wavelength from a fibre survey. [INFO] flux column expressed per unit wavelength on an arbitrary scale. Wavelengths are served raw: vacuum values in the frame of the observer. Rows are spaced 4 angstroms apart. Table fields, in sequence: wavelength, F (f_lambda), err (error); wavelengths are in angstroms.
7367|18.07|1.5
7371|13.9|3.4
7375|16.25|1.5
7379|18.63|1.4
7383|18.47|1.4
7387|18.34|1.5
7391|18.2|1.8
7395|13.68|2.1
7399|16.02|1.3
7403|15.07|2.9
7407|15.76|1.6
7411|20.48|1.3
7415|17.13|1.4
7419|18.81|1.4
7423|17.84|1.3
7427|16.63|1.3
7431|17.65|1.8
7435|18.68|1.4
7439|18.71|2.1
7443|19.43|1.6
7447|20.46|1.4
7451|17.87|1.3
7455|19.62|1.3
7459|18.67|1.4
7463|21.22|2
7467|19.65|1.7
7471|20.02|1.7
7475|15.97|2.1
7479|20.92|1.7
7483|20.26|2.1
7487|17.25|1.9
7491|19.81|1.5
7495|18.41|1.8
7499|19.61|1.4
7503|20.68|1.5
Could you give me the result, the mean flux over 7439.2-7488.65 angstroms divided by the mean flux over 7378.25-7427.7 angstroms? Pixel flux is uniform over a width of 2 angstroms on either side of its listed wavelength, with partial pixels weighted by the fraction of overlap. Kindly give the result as 1.11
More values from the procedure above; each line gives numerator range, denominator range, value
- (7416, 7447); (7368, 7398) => 1.09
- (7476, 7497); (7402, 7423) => 1.09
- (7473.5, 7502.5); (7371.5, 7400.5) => 1.12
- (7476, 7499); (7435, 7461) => 1.01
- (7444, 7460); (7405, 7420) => 1.07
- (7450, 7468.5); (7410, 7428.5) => 1.08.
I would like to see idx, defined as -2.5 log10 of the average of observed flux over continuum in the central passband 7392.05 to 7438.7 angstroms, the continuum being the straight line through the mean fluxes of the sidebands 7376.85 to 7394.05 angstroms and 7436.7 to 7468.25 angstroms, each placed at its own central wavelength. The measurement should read 0.09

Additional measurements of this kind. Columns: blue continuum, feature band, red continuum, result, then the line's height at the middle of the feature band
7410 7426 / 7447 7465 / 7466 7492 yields -0.04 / 18.8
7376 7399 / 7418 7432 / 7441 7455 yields 0.05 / 18.5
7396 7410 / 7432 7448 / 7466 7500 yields -0.11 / 17.3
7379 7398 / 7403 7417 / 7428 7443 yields 0.02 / 17.8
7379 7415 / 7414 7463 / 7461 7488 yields -0.02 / 18.3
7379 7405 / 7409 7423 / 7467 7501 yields -0.08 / 17.4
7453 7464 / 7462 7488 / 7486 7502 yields 0.00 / 19.4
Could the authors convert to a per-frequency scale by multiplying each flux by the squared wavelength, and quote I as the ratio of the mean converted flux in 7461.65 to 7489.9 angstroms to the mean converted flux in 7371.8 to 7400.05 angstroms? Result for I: 1.16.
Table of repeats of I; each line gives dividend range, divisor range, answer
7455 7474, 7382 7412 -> 1.19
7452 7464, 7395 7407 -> 1.30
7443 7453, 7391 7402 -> 1.26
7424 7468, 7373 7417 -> 1.12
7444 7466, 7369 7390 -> 1.16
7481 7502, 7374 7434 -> 1.13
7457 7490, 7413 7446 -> 1.07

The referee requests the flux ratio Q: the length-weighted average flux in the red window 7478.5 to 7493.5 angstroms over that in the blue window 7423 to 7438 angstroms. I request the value 1.1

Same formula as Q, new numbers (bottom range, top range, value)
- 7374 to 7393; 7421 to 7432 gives 0.96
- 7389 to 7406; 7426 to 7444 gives 1.16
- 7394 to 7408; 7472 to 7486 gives 1.25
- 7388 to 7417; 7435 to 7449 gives 1.16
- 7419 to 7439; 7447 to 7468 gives 1.09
